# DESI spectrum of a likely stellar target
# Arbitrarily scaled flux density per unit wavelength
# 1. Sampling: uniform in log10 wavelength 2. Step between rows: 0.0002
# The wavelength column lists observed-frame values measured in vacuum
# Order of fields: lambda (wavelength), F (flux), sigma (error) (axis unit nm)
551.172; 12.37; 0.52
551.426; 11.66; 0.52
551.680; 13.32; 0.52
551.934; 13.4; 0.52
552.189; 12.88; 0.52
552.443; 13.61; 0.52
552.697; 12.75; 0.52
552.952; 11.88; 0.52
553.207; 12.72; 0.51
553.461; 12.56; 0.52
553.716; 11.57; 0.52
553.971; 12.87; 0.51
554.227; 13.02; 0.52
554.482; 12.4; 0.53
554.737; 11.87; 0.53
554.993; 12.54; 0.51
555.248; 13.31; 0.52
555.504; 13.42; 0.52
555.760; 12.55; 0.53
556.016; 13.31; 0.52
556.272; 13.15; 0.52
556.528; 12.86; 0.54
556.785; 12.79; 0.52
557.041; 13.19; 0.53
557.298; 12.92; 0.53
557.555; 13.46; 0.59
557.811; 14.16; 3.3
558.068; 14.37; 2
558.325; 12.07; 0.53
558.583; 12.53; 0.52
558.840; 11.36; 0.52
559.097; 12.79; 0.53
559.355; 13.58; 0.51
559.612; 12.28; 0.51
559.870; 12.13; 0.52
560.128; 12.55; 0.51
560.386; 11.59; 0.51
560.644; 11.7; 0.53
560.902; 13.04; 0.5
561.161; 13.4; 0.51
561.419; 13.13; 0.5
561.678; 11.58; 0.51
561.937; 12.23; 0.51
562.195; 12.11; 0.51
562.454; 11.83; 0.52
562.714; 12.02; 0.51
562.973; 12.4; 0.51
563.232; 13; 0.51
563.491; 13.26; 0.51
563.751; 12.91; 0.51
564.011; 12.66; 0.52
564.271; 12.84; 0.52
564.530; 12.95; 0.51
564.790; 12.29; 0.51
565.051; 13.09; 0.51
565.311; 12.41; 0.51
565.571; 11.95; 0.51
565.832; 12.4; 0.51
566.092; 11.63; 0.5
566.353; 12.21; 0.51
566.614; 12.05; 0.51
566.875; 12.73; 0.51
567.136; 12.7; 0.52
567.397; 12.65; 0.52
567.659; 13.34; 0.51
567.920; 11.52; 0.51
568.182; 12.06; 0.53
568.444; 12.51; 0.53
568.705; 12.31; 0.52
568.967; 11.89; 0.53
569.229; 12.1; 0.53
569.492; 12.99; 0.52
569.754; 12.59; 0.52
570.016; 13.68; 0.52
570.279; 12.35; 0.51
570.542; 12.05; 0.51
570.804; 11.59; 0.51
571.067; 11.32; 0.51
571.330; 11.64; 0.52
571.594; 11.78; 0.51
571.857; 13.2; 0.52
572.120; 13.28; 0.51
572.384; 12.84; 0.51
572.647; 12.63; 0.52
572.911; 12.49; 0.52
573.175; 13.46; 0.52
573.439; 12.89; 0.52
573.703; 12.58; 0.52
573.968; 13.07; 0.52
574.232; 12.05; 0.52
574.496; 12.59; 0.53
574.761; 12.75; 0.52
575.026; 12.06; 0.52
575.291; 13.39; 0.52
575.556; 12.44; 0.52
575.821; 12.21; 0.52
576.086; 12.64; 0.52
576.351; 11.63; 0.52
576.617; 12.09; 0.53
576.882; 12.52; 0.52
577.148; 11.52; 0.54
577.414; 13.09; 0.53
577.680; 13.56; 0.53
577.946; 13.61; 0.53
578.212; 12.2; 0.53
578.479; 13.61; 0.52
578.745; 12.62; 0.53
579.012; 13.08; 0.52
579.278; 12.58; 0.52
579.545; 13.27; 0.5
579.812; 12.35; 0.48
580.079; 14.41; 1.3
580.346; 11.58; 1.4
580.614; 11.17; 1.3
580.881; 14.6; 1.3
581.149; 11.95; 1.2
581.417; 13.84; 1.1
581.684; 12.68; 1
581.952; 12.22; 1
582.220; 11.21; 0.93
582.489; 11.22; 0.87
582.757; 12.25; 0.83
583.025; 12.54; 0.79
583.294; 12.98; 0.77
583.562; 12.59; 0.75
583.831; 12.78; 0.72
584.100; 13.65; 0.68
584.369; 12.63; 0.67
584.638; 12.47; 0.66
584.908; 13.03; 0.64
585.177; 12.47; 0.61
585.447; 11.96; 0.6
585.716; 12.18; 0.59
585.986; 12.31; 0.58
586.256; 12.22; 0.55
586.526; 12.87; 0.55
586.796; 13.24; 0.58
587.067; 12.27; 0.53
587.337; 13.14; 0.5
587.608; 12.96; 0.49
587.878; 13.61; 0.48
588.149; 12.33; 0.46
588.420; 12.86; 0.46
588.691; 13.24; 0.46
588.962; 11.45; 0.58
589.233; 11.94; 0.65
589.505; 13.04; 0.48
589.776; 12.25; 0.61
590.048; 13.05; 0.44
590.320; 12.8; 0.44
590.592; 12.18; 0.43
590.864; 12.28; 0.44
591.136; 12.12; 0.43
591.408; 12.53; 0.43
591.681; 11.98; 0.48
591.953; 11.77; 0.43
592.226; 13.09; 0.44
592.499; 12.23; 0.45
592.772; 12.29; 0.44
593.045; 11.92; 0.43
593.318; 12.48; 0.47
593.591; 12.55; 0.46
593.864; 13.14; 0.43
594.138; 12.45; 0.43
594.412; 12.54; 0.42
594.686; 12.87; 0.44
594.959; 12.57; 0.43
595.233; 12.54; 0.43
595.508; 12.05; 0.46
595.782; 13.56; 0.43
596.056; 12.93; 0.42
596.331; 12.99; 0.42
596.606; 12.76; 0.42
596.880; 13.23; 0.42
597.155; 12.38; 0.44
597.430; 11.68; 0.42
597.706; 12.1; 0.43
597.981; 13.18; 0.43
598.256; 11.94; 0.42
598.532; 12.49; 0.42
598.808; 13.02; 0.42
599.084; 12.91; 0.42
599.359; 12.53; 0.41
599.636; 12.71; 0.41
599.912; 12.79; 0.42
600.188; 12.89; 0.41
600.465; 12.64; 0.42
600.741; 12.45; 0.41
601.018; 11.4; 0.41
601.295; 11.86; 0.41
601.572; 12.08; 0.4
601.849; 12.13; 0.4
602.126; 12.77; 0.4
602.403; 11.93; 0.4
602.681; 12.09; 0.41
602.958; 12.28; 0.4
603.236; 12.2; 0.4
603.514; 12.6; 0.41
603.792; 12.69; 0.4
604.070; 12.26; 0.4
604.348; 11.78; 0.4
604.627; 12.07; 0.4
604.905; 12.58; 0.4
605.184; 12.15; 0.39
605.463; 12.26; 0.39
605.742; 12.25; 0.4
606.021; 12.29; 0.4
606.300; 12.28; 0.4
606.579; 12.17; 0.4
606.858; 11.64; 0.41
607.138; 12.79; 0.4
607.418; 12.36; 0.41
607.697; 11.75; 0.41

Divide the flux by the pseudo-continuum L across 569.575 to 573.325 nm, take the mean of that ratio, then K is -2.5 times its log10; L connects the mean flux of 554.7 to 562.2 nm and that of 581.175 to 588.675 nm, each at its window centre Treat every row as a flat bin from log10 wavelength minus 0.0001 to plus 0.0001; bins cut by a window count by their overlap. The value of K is 0.016 mag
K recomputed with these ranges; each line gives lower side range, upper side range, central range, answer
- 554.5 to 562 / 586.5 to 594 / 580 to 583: 0.02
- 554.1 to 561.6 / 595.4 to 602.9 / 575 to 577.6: 0.02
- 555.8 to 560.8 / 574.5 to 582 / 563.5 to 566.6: 0.02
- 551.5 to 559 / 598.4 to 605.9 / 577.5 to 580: -0.04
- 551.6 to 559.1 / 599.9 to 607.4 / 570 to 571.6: 0.06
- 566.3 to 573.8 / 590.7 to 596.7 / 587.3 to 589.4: -0.01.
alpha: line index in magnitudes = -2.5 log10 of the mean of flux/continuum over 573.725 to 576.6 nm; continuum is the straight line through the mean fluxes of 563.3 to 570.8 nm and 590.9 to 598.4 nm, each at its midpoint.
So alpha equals 0.00 mag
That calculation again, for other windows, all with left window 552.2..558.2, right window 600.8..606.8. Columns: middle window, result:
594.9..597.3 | -0.041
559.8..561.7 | 0.034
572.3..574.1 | -0.017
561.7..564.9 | 0.025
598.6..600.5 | -0.045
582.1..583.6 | 0.035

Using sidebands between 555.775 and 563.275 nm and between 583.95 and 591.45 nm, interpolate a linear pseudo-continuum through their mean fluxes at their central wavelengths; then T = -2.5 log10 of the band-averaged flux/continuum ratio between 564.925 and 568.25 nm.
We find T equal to 0.02 mag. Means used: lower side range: 12.7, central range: 12.4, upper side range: 12.6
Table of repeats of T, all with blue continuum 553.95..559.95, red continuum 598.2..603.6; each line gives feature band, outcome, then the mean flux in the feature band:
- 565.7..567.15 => 0.05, 12.3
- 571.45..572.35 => 0.00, 12.7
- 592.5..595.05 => 0.00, 12.5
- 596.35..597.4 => -0.02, 12.7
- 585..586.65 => 0.02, 12.4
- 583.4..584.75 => -0.02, 12.8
